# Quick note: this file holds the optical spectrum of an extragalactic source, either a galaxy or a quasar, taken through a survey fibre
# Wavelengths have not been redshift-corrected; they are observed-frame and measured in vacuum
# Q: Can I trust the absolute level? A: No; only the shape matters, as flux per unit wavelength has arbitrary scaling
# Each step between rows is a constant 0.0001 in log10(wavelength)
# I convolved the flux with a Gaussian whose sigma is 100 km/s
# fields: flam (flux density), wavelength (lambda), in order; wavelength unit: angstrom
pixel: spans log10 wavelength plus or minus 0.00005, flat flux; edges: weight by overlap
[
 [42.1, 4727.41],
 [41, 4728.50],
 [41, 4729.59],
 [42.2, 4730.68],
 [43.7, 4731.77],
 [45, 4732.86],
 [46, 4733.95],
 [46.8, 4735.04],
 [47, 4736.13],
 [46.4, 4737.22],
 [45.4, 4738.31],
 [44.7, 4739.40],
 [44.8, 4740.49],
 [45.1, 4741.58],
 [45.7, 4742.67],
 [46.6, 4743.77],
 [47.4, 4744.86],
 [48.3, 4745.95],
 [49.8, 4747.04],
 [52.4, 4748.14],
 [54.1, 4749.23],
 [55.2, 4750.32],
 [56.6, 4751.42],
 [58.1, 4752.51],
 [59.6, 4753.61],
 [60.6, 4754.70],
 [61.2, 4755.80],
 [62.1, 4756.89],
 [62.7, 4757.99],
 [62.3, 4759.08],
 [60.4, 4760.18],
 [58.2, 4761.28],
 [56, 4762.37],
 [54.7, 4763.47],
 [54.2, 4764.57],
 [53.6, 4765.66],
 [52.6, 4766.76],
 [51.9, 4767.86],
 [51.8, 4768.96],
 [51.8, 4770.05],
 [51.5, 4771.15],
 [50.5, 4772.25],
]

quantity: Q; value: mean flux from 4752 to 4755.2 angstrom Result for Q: 59.4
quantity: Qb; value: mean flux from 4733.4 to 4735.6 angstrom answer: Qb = 46.4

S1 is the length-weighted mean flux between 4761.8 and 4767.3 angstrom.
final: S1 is 54.3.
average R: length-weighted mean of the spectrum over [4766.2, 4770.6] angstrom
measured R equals 52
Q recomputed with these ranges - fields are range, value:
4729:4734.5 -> 43.5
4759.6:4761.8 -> 59.1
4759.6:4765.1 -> 56.7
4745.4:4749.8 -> 51.2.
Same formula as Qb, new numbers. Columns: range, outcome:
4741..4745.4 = 46.2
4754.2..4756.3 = 60.8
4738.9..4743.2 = 45.1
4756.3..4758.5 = 62.4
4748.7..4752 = 55.4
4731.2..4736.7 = 45.7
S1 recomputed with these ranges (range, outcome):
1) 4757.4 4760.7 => 61.8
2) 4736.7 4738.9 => 45.9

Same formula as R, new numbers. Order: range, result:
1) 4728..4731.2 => 41.4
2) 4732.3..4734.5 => 45.5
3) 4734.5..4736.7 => 46.9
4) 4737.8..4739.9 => 45.1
